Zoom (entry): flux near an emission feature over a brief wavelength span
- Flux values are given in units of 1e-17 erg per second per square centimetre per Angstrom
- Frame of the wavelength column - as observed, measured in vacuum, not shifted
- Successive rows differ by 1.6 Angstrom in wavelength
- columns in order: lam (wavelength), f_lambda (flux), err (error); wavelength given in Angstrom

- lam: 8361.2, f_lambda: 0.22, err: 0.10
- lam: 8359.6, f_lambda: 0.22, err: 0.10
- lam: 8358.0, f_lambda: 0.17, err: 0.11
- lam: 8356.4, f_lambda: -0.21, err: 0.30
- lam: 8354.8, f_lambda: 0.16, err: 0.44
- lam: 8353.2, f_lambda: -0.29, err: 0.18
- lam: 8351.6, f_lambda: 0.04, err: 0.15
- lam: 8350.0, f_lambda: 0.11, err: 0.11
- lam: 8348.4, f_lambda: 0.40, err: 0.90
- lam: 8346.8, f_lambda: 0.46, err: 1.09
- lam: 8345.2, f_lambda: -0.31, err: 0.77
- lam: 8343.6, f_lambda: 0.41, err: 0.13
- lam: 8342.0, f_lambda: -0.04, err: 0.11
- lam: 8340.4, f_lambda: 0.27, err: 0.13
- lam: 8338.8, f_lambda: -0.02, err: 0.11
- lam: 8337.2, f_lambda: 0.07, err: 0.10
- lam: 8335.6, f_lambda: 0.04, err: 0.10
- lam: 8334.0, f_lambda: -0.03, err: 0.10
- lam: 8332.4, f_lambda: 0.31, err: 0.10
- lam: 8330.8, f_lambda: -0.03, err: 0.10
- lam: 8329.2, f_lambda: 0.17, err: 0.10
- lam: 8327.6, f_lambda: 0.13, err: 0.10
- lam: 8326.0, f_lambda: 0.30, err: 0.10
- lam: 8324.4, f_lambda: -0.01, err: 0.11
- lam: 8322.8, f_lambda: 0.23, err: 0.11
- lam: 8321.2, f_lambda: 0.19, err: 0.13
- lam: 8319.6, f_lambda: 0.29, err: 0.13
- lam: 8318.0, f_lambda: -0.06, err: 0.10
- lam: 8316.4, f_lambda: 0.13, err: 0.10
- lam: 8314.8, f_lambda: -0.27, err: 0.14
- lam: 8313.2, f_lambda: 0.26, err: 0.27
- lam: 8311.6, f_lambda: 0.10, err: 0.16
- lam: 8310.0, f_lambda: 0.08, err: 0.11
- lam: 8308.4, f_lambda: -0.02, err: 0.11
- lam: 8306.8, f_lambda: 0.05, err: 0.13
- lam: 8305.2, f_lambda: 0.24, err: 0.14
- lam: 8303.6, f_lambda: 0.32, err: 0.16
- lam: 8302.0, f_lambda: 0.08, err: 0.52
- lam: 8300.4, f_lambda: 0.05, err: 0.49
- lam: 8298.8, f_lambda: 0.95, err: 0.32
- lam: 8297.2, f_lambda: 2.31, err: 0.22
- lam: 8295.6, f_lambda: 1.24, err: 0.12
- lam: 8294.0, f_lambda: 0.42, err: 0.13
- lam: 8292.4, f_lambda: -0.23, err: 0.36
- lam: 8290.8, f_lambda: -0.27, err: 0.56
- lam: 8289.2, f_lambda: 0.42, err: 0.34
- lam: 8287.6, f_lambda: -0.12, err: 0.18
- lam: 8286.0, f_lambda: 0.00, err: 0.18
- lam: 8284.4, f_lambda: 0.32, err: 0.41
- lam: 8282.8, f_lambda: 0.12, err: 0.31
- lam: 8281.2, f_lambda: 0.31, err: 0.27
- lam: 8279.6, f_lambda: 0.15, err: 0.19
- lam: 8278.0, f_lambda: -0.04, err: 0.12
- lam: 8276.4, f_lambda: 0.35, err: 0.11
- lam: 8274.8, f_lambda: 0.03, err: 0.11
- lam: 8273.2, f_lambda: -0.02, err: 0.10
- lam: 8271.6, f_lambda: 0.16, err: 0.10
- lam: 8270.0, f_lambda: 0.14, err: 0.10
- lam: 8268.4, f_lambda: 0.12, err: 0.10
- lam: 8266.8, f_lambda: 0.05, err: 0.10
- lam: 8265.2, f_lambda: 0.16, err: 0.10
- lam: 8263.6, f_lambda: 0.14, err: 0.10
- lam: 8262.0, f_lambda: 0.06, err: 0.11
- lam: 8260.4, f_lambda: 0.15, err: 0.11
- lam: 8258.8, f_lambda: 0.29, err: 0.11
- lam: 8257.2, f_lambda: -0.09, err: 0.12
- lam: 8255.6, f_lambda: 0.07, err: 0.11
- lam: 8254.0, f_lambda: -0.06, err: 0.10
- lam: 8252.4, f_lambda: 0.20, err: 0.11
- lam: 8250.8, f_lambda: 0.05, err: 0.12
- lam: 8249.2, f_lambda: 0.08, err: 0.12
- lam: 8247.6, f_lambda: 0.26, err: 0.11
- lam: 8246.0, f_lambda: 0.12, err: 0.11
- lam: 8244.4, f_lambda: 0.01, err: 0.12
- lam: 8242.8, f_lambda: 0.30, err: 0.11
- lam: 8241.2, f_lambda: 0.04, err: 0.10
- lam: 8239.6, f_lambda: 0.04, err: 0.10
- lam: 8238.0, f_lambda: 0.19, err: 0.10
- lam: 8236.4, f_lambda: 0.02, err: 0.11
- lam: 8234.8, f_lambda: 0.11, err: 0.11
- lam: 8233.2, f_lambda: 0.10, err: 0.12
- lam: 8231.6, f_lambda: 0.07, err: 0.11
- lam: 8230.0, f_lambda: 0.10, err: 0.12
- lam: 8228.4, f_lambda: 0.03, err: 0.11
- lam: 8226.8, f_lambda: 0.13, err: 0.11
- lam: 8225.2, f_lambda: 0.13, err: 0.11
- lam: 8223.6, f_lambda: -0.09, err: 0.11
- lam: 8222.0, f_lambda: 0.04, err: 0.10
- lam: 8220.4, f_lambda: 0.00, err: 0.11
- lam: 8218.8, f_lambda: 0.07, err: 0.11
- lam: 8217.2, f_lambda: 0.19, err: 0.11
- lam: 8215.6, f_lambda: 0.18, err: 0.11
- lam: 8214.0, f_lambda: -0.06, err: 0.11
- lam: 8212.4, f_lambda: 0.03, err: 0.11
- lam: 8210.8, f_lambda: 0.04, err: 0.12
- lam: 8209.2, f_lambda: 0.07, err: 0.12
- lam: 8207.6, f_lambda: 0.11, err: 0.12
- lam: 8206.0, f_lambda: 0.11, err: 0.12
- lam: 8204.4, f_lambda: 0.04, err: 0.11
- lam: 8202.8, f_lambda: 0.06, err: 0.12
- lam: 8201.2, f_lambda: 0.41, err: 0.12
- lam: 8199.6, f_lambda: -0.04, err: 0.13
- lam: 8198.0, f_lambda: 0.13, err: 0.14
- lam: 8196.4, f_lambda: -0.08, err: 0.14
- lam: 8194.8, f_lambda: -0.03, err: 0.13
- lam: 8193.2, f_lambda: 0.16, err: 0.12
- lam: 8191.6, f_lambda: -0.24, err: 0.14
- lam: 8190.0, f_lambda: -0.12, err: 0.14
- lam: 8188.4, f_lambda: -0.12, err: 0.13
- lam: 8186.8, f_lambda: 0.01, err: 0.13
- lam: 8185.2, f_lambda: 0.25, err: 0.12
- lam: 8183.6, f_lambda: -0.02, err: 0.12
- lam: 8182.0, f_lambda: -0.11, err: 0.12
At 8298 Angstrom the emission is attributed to Halpha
